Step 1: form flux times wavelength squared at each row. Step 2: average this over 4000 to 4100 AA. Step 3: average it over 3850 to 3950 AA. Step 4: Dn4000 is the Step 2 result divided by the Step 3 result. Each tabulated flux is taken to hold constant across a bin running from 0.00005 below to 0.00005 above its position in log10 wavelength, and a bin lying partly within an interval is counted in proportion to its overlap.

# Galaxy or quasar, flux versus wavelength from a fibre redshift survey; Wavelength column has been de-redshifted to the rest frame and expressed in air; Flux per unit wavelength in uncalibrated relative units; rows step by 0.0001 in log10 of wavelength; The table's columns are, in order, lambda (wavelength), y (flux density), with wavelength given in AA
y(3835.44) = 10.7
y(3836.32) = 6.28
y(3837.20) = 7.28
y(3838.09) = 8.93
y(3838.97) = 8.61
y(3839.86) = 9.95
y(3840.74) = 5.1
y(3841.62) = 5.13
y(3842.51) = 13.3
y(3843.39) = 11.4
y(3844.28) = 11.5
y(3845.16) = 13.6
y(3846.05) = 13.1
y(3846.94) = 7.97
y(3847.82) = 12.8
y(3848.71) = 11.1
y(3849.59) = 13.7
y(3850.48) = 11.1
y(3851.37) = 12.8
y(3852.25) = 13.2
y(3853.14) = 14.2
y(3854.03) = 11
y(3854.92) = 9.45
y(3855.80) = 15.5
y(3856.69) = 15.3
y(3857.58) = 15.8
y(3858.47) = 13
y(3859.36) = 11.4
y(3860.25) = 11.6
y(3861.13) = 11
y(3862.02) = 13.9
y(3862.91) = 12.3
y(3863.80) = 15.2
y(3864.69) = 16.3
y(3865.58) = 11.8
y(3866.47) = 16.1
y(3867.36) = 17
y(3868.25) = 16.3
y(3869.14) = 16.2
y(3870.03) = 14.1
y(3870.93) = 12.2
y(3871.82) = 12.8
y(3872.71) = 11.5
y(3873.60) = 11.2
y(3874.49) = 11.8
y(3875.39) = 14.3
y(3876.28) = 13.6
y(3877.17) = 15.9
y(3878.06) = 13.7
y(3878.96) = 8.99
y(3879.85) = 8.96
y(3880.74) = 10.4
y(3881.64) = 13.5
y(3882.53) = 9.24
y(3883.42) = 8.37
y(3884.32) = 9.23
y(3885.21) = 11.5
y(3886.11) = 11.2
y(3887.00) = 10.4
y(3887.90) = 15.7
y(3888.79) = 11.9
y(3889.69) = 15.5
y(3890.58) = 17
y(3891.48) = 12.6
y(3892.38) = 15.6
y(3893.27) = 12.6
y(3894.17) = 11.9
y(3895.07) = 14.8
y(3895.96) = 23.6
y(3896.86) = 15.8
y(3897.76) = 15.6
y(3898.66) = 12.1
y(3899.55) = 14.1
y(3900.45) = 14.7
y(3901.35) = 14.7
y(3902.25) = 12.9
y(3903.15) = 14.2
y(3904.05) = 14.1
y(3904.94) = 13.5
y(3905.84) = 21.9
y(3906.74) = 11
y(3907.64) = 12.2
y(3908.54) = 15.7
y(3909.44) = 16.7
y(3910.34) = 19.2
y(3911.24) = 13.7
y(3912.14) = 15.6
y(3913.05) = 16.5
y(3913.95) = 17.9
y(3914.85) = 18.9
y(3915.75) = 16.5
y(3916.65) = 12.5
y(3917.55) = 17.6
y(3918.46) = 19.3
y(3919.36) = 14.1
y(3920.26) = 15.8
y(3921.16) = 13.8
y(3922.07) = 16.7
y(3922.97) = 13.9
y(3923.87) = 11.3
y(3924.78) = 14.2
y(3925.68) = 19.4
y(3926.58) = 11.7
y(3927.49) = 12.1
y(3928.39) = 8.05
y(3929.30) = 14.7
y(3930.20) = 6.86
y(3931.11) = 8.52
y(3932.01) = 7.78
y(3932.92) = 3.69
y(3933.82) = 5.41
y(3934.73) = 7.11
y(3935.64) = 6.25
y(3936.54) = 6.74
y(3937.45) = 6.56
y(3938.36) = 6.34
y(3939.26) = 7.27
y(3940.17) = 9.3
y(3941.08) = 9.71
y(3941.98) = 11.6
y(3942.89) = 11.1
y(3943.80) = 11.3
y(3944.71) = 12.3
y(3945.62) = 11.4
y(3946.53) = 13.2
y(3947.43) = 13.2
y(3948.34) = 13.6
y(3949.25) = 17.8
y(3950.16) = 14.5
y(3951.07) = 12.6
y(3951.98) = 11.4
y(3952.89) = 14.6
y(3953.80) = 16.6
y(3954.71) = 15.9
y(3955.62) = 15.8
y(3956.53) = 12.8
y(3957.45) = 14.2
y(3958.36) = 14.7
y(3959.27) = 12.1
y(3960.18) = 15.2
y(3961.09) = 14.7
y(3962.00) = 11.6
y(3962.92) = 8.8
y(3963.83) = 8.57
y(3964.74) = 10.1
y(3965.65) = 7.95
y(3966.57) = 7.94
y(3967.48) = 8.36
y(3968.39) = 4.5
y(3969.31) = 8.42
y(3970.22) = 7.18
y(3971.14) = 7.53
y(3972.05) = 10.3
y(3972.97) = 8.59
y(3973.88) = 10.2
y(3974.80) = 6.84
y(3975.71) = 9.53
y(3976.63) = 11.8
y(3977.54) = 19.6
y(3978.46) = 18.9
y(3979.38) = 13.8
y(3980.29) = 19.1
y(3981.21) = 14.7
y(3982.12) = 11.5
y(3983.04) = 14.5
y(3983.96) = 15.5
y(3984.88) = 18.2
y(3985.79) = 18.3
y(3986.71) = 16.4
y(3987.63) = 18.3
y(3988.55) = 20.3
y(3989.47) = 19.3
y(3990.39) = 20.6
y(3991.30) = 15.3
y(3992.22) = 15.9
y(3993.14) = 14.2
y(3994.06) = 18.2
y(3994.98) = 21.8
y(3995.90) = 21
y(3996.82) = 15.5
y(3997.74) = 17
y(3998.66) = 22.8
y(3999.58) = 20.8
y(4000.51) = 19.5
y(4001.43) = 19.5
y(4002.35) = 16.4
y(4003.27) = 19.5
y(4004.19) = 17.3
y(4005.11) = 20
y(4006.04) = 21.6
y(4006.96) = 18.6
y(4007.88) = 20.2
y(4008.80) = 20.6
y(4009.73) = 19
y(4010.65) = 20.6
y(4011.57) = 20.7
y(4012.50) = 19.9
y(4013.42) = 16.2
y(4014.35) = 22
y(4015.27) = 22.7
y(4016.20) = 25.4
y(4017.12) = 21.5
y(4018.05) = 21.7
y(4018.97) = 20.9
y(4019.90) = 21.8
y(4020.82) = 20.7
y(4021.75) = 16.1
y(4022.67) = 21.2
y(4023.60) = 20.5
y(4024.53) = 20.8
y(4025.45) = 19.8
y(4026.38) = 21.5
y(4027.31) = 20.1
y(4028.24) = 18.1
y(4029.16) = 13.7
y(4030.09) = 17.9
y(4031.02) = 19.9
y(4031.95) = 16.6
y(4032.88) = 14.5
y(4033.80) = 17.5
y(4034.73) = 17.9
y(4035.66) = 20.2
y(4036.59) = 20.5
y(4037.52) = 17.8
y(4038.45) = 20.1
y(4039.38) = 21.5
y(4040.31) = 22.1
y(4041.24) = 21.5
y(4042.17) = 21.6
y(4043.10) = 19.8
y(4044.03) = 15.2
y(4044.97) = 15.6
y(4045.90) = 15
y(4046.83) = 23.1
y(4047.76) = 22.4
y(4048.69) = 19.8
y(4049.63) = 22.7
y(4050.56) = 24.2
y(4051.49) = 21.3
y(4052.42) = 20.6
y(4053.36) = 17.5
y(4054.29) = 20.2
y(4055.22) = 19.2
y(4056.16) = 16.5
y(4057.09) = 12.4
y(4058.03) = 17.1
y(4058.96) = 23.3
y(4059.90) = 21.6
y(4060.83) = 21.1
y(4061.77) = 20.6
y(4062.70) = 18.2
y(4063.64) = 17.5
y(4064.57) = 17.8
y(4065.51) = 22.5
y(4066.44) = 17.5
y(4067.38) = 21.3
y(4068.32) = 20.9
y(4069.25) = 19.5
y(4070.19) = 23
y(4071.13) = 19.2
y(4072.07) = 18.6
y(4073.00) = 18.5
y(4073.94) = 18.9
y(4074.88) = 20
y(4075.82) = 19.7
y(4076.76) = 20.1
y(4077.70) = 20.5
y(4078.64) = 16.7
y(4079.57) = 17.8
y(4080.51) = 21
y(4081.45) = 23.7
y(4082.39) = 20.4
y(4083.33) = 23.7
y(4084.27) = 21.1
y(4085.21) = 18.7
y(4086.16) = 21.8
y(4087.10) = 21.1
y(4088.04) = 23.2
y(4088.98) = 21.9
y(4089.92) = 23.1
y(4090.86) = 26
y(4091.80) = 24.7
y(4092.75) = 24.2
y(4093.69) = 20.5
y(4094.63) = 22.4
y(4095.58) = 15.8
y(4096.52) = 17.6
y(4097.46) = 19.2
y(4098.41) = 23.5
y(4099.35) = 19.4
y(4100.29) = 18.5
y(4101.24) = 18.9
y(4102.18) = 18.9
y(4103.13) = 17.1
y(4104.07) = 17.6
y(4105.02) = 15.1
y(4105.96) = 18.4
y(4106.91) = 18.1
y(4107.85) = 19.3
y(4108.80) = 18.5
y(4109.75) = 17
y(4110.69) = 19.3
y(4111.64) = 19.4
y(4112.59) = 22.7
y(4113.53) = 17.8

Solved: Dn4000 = 1.7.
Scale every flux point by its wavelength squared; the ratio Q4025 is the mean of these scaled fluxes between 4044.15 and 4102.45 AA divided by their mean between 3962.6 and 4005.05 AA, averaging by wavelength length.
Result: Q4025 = 1.44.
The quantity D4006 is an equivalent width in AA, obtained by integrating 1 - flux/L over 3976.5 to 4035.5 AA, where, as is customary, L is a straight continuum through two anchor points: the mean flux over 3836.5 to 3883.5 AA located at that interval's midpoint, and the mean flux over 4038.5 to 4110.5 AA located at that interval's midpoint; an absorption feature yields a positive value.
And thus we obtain -4.3 AA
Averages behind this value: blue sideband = 12.2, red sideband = 19.9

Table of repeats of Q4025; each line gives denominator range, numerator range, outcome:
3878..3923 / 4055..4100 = 1.55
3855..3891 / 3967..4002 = 1.23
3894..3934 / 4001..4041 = 1.46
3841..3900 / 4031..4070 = 1.65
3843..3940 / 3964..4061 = 1.45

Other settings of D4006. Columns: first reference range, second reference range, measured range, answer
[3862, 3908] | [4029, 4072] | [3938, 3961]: 4.4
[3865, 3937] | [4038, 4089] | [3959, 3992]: 7.1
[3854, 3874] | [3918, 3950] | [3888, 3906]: -3.5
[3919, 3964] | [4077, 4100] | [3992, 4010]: -4.0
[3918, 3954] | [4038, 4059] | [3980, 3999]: -2.6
